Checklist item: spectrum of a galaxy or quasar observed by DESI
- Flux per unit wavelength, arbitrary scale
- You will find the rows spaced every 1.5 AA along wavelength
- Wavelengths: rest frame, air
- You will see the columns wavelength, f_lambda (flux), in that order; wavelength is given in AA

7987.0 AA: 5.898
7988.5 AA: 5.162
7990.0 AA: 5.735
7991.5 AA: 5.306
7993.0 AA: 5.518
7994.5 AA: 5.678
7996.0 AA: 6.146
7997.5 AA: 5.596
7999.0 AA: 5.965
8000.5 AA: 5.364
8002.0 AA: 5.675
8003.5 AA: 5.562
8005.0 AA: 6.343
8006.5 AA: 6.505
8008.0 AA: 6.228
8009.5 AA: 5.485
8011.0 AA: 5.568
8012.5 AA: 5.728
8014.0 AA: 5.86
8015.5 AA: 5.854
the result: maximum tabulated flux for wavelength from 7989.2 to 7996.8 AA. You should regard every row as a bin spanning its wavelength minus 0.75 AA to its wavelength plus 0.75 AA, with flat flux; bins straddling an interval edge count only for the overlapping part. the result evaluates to 6.146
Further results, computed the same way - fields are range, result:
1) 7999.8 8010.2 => 6.505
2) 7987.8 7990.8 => 5.735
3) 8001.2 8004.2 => 5.675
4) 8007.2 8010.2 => 6.228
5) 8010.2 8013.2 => 5.728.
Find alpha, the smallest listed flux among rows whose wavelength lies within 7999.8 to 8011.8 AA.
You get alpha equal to 5.364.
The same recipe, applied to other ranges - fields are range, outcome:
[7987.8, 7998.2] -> 5.162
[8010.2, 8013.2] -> 5.568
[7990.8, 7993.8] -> 5.306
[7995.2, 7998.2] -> 5.596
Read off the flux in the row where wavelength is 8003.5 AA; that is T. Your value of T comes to 5.562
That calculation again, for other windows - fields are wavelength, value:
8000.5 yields 5.364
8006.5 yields 6.505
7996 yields 6.146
